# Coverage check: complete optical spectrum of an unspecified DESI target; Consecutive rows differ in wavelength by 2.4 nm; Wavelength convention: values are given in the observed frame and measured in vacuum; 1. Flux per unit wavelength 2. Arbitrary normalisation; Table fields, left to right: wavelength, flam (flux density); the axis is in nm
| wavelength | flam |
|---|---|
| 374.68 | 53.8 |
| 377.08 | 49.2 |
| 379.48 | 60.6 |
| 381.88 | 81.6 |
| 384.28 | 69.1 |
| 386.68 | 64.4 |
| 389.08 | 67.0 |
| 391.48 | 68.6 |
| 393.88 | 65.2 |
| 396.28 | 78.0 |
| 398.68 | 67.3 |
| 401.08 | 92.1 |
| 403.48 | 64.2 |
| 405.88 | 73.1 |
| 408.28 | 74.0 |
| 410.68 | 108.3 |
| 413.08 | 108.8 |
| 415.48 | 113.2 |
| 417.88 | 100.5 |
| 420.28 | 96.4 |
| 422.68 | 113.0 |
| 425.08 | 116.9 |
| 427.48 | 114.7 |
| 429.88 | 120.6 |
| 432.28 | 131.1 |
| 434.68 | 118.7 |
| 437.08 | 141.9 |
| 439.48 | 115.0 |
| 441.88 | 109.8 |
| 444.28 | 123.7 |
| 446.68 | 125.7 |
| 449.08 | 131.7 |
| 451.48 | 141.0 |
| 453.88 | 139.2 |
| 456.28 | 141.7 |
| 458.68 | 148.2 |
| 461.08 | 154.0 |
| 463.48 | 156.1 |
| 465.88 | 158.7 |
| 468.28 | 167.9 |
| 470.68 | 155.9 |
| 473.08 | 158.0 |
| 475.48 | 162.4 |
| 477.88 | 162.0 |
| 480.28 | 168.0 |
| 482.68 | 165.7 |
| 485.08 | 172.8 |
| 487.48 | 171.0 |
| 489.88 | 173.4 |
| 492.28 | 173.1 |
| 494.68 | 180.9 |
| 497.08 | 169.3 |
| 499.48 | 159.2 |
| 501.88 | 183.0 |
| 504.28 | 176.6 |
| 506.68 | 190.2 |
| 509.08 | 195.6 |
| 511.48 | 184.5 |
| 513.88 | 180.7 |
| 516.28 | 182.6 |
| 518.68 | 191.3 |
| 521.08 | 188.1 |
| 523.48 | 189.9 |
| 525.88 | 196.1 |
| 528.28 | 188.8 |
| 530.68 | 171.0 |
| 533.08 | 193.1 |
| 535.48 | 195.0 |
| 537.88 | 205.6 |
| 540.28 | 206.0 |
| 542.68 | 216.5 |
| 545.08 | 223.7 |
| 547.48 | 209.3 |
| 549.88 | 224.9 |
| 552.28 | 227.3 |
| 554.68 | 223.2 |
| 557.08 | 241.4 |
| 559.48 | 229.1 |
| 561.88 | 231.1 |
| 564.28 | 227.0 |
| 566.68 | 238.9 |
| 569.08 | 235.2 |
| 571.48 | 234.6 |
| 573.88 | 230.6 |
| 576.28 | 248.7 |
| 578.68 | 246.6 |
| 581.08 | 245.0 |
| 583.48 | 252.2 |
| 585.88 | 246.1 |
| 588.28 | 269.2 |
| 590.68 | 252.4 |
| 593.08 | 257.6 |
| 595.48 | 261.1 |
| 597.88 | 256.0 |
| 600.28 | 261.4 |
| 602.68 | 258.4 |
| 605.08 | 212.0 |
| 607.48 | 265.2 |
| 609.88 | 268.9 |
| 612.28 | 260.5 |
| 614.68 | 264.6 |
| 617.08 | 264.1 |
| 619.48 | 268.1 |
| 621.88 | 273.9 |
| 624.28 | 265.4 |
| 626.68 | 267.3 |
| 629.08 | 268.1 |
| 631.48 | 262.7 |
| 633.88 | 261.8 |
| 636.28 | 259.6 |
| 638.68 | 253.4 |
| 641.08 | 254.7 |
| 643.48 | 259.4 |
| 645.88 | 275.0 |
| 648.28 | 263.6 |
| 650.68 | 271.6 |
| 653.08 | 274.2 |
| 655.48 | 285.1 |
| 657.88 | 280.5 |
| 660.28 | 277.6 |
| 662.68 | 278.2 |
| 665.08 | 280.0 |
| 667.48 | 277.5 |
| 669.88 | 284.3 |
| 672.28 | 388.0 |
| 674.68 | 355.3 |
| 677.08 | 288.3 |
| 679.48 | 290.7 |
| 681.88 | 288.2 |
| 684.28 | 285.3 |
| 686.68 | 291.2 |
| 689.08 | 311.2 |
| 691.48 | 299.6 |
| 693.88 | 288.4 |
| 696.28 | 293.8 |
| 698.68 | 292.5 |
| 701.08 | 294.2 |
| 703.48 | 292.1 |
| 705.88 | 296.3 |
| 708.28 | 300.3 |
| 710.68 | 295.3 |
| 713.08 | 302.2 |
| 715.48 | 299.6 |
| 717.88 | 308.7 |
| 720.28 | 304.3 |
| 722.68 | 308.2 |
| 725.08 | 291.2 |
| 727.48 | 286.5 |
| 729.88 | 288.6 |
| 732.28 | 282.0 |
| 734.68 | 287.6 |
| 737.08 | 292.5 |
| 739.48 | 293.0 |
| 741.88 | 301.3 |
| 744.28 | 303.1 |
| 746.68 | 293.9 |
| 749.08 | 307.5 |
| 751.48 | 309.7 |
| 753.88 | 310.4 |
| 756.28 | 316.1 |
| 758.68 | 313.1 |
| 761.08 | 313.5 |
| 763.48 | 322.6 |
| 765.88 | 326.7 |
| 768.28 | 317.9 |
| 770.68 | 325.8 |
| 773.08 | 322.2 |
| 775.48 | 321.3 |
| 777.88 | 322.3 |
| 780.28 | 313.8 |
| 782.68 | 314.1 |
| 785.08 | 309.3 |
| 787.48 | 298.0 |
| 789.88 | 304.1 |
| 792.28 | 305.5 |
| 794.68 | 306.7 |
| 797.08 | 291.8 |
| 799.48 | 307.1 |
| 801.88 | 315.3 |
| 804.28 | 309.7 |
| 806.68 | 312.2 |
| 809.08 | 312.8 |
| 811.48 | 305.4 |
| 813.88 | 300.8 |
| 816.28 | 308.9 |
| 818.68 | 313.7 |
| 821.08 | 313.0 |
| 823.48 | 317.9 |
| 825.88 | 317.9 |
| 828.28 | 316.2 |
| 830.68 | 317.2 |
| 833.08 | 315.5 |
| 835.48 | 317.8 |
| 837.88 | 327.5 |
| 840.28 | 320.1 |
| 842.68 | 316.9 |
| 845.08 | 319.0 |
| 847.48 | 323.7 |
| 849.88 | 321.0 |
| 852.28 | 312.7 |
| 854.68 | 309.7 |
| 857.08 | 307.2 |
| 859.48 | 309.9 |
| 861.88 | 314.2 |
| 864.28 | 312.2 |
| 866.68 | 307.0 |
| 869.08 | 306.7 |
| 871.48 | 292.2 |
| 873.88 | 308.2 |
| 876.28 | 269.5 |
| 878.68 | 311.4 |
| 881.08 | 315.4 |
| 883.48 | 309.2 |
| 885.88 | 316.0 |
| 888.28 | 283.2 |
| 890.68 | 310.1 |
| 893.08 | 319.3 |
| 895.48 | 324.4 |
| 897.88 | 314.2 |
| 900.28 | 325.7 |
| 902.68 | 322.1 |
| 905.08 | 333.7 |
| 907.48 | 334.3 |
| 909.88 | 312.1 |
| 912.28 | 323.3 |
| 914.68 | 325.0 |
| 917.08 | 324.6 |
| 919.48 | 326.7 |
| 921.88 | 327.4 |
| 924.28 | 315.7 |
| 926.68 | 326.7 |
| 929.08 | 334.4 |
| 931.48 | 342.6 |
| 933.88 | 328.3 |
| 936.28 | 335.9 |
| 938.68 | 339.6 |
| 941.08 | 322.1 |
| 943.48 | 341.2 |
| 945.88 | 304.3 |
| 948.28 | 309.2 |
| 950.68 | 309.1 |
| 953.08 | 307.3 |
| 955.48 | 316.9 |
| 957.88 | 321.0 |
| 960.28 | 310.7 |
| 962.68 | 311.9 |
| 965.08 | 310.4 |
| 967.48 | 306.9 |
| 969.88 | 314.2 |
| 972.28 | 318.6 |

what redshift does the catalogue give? 0.03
